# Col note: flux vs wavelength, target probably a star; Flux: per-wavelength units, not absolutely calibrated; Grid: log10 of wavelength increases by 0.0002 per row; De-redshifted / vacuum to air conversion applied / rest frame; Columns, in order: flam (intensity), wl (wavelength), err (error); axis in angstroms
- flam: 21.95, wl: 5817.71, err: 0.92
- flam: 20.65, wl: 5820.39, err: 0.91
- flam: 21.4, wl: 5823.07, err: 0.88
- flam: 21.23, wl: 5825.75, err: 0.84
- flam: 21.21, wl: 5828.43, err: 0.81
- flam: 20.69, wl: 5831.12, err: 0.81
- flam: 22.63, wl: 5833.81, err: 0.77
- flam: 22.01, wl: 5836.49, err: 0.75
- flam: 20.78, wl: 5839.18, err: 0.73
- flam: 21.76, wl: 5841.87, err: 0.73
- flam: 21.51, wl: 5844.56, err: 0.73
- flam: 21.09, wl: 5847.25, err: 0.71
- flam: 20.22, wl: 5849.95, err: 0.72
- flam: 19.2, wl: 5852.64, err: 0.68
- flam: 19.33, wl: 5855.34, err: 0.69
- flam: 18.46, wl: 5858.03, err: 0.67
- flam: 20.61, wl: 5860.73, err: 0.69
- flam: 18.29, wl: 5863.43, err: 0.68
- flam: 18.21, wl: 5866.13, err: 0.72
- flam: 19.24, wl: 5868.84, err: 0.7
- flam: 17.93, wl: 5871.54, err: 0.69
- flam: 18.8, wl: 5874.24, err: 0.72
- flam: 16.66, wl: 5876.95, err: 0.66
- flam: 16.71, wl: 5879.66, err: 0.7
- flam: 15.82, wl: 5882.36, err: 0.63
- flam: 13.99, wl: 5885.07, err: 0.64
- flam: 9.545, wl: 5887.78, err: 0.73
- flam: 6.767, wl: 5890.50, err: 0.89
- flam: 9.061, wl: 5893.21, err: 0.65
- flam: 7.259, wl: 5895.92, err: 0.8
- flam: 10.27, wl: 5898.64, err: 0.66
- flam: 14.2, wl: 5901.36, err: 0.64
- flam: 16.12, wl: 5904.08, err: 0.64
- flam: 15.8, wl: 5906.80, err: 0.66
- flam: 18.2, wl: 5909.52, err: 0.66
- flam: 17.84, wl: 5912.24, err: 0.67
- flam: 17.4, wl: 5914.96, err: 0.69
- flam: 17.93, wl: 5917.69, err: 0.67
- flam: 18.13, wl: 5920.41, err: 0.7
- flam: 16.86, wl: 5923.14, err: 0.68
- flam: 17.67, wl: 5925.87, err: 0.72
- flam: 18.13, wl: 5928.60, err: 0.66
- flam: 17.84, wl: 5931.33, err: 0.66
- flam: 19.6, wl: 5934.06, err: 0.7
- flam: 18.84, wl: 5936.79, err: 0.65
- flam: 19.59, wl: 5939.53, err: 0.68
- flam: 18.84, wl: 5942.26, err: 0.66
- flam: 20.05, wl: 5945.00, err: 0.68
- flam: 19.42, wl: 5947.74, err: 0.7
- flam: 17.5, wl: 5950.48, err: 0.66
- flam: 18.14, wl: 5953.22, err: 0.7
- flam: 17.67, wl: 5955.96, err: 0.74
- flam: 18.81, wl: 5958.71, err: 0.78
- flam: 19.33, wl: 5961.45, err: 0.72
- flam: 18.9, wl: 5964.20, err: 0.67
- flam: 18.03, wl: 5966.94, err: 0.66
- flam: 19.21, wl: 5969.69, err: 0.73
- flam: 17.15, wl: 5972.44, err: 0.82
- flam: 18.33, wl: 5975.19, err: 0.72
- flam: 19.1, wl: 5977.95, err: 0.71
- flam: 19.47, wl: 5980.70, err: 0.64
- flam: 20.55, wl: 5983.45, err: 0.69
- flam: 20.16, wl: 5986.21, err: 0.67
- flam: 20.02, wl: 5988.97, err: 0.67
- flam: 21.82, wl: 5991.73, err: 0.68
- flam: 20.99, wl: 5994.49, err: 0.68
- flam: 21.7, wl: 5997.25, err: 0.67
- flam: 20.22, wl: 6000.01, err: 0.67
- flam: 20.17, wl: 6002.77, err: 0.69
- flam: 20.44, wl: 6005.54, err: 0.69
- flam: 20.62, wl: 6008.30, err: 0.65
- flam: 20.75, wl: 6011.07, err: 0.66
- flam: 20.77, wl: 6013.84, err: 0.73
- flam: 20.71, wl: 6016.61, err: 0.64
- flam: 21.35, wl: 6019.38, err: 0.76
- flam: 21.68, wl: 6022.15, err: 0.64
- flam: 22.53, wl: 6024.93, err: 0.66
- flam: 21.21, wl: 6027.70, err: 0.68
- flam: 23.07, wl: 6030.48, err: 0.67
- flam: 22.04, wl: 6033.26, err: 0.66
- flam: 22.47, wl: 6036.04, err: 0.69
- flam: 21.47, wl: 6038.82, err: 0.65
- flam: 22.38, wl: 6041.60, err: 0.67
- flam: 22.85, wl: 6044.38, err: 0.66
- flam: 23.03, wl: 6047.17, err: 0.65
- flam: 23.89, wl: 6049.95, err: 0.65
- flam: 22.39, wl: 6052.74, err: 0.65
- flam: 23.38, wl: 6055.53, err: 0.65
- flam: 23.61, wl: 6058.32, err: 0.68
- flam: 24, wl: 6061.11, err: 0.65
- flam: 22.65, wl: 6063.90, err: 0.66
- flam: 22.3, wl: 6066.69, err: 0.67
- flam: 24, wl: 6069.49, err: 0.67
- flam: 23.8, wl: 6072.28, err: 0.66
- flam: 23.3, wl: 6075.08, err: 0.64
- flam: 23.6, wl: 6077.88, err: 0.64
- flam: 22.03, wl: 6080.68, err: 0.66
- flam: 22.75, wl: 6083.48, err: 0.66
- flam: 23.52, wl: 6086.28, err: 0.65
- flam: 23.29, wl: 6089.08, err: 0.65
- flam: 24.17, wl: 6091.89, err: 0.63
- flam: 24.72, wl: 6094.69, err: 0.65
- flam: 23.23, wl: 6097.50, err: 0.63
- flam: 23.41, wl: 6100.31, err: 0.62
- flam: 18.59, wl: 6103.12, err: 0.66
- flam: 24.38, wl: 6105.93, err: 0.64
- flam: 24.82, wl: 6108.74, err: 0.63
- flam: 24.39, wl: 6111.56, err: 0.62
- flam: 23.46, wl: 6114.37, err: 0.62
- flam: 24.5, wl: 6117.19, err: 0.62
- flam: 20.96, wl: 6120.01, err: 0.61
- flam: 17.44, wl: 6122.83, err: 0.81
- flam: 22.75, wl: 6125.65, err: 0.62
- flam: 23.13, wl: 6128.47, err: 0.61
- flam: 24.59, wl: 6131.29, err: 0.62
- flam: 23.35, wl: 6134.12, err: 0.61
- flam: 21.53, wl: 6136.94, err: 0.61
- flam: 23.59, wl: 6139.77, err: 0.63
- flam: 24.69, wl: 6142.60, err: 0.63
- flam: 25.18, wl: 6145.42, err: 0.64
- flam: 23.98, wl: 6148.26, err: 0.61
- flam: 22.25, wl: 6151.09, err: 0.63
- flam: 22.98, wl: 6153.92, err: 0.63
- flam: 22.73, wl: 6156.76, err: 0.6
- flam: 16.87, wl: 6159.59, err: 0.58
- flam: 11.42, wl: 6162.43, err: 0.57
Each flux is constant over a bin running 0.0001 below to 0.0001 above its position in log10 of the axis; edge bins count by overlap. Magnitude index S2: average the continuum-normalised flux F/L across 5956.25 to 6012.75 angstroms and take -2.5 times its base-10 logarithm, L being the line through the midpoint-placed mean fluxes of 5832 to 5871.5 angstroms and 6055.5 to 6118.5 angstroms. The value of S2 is 0.116 mag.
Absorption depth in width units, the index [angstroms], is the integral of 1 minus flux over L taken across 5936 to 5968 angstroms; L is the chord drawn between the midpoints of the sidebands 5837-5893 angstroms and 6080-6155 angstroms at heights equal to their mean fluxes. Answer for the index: 1.2 angstroms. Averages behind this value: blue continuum 17.6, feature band 18.8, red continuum 23.1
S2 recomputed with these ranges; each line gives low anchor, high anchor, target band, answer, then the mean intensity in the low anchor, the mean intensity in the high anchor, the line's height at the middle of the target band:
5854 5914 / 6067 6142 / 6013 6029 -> -0.065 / 15.4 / 23.1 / 20.2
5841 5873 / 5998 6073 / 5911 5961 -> 0.131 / 19.6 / 22.1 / 20.7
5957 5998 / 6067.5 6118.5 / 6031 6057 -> -0.044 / 19.5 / 23.4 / 21.8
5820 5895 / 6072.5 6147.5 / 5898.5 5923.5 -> 0.167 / 18.2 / 23.1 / 19.3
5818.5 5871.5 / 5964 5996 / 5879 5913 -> 0.467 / 20.4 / 19.5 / 20.1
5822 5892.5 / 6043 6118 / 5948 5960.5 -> 0.135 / 18.5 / 23.3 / 20.6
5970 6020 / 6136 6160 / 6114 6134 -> 0.004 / 20.2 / 22.9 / 22.5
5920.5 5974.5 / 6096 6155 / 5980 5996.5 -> -0.057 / 18.5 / 23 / 19.5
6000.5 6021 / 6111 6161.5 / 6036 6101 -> -0.080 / 20.7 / 22.5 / 21.5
